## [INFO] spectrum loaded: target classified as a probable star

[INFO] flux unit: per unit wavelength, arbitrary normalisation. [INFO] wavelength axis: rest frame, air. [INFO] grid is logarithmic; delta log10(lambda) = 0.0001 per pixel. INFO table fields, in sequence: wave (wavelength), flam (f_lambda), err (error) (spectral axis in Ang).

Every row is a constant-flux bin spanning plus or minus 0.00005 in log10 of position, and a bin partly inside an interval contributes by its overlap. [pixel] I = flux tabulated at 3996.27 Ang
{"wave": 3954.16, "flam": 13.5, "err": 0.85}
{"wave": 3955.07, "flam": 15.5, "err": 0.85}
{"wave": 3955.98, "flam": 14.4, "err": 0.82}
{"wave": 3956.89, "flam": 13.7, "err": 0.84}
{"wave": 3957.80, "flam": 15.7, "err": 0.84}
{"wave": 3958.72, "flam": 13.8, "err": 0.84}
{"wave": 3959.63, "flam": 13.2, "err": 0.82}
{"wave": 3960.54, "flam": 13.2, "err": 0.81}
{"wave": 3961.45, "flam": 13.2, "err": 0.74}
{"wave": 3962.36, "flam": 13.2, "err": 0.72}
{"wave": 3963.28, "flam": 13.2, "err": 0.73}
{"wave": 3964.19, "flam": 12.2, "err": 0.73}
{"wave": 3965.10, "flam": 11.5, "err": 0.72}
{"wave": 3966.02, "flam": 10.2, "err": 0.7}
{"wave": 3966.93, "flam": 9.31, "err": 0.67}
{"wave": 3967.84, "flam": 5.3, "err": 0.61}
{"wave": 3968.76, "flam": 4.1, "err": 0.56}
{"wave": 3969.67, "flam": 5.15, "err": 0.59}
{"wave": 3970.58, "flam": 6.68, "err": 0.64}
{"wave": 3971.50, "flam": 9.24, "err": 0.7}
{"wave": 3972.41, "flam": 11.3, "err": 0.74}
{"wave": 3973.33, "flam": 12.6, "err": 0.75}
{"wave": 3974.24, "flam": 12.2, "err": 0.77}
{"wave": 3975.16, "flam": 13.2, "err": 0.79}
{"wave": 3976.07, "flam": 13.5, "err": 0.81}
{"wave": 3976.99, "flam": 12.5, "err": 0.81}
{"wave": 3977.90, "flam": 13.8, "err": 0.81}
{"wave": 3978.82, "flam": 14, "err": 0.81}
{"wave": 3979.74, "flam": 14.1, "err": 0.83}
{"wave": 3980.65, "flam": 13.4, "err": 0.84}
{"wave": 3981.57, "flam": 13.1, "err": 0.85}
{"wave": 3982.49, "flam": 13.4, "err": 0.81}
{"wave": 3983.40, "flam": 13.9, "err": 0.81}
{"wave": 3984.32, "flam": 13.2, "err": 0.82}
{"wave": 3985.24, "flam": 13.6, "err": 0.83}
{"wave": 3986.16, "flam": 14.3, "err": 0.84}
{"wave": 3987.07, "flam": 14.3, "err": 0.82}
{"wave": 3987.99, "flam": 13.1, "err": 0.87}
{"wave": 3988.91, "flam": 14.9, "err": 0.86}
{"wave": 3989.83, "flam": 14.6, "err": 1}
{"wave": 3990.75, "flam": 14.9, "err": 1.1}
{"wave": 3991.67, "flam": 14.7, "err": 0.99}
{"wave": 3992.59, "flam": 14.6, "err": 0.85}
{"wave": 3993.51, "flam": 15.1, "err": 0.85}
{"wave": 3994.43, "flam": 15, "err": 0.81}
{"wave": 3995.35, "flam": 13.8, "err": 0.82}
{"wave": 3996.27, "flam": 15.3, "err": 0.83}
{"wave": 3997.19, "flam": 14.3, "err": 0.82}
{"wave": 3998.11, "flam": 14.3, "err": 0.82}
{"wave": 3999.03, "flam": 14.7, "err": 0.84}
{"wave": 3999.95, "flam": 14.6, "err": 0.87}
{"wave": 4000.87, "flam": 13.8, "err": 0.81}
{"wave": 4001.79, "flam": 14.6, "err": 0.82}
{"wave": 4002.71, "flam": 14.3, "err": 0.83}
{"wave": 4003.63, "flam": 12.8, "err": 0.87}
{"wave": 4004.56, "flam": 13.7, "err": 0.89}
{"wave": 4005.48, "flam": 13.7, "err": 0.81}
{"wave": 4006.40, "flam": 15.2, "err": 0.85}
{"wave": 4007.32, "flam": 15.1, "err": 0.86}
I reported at 15.3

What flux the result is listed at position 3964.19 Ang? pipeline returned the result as 12.2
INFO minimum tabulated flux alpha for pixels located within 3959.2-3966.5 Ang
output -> 10.2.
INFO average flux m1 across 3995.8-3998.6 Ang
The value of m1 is 14.6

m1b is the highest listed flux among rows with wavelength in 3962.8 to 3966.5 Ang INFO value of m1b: 13.2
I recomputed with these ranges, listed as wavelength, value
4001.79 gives 14.6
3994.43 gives 15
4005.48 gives 13.7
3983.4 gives 13.9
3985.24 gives 13.6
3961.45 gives 13.2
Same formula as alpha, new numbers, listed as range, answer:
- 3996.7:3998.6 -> 14.3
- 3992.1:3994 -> 14.6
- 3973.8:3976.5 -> 12.2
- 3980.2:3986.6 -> 13.1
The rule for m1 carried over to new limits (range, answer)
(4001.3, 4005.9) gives 13.8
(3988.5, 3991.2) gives 14.8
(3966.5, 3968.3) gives 7.28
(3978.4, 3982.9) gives 13.6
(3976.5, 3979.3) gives 13.4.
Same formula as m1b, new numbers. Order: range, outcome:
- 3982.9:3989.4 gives 14.9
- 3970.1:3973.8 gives 12.6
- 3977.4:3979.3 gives 14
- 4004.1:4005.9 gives 13.7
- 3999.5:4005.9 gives 14.6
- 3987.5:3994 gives 15.1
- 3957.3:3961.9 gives 15.7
